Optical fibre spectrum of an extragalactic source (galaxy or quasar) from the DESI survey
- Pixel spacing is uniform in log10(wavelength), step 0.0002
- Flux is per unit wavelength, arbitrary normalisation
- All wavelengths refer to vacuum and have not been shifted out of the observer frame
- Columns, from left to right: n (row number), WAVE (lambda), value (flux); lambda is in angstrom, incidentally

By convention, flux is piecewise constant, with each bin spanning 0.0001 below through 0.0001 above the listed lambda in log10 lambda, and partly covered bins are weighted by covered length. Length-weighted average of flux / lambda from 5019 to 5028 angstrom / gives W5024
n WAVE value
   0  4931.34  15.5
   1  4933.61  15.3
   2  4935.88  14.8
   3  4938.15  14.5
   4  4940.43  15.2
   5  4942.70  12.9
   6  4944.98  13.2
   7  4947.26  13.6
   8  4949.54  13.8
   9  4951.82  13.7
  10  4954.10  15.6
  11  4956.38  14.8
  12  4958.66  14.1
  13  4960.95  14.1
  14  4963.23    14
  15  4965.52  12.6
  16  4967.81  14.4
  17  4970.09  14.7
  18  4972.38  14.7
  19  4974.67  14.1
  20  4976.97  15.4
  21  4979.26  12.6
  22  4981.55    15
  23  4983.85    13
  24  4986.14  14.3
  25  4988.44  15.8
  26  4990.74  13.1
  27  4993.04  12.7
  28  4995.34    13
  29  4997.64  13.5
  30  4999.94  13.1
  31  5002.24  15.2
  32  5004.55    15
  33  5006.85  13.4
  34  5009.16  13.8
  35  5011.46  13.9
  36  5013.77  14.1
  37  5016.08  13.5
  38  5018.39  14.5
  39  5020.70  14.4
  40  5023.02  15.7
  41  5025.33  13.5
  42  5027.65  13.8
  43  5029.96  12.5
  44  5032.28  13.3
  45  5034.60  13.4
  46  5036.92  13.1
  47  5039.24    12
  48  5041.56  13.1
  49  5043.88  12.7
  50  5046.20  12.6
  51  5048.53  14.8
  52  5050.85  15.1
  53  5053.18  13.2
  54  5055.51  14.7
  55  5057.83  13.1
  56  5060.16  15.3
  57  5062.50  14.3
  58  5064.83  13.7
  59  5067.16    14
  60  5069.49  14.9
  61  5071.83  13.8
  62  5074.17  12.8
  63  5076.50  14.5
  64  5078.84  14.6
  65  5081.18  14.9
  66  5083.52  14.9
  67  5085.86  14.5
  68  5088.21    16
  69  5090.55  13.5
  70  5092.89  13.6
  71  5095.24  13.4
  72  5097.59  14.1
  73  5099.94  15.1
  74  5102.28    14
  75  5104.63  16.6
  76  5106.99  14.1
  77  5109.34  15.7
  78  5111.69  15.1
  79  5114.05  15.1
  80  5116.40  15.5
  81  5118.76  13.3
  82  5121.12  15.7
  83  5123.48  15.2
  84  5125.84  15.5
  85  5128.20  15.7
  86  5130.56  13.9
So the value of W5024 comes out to 14.4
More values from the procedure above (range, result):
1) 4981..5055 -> 13.7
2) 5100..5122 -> 15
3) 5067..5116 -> 14.6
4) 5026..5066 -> 13.6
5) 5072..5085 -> 14.3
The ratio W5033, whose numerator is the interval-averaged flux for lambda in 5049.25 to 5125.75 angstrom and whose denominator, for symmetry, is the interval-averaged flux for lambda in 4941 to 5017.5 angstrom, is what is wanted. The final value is 1.04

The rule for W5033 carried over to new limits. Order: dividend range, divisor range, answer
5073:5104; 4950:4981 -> 1.01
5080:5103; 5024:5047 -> 1.11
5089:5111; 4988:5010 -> 1.05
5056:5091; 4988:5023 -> 1.03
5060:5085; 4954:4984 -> 1.01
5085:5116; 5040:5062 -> 1.06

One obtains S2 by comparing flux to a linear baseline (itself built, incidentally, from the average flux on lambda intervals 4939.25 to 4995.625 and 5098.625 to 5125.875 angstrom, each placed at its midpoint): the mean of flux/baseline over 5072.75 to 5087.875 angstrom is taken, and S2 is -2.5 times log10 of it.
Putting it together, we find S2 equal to 0.03 mag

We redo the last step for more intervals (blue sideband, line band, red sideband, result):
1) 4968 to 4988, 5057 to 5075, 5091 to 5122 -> 0.04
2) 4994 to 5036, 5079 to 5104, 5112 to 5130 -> 0.02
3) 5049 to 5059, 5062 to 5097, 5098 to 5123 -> 0.02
